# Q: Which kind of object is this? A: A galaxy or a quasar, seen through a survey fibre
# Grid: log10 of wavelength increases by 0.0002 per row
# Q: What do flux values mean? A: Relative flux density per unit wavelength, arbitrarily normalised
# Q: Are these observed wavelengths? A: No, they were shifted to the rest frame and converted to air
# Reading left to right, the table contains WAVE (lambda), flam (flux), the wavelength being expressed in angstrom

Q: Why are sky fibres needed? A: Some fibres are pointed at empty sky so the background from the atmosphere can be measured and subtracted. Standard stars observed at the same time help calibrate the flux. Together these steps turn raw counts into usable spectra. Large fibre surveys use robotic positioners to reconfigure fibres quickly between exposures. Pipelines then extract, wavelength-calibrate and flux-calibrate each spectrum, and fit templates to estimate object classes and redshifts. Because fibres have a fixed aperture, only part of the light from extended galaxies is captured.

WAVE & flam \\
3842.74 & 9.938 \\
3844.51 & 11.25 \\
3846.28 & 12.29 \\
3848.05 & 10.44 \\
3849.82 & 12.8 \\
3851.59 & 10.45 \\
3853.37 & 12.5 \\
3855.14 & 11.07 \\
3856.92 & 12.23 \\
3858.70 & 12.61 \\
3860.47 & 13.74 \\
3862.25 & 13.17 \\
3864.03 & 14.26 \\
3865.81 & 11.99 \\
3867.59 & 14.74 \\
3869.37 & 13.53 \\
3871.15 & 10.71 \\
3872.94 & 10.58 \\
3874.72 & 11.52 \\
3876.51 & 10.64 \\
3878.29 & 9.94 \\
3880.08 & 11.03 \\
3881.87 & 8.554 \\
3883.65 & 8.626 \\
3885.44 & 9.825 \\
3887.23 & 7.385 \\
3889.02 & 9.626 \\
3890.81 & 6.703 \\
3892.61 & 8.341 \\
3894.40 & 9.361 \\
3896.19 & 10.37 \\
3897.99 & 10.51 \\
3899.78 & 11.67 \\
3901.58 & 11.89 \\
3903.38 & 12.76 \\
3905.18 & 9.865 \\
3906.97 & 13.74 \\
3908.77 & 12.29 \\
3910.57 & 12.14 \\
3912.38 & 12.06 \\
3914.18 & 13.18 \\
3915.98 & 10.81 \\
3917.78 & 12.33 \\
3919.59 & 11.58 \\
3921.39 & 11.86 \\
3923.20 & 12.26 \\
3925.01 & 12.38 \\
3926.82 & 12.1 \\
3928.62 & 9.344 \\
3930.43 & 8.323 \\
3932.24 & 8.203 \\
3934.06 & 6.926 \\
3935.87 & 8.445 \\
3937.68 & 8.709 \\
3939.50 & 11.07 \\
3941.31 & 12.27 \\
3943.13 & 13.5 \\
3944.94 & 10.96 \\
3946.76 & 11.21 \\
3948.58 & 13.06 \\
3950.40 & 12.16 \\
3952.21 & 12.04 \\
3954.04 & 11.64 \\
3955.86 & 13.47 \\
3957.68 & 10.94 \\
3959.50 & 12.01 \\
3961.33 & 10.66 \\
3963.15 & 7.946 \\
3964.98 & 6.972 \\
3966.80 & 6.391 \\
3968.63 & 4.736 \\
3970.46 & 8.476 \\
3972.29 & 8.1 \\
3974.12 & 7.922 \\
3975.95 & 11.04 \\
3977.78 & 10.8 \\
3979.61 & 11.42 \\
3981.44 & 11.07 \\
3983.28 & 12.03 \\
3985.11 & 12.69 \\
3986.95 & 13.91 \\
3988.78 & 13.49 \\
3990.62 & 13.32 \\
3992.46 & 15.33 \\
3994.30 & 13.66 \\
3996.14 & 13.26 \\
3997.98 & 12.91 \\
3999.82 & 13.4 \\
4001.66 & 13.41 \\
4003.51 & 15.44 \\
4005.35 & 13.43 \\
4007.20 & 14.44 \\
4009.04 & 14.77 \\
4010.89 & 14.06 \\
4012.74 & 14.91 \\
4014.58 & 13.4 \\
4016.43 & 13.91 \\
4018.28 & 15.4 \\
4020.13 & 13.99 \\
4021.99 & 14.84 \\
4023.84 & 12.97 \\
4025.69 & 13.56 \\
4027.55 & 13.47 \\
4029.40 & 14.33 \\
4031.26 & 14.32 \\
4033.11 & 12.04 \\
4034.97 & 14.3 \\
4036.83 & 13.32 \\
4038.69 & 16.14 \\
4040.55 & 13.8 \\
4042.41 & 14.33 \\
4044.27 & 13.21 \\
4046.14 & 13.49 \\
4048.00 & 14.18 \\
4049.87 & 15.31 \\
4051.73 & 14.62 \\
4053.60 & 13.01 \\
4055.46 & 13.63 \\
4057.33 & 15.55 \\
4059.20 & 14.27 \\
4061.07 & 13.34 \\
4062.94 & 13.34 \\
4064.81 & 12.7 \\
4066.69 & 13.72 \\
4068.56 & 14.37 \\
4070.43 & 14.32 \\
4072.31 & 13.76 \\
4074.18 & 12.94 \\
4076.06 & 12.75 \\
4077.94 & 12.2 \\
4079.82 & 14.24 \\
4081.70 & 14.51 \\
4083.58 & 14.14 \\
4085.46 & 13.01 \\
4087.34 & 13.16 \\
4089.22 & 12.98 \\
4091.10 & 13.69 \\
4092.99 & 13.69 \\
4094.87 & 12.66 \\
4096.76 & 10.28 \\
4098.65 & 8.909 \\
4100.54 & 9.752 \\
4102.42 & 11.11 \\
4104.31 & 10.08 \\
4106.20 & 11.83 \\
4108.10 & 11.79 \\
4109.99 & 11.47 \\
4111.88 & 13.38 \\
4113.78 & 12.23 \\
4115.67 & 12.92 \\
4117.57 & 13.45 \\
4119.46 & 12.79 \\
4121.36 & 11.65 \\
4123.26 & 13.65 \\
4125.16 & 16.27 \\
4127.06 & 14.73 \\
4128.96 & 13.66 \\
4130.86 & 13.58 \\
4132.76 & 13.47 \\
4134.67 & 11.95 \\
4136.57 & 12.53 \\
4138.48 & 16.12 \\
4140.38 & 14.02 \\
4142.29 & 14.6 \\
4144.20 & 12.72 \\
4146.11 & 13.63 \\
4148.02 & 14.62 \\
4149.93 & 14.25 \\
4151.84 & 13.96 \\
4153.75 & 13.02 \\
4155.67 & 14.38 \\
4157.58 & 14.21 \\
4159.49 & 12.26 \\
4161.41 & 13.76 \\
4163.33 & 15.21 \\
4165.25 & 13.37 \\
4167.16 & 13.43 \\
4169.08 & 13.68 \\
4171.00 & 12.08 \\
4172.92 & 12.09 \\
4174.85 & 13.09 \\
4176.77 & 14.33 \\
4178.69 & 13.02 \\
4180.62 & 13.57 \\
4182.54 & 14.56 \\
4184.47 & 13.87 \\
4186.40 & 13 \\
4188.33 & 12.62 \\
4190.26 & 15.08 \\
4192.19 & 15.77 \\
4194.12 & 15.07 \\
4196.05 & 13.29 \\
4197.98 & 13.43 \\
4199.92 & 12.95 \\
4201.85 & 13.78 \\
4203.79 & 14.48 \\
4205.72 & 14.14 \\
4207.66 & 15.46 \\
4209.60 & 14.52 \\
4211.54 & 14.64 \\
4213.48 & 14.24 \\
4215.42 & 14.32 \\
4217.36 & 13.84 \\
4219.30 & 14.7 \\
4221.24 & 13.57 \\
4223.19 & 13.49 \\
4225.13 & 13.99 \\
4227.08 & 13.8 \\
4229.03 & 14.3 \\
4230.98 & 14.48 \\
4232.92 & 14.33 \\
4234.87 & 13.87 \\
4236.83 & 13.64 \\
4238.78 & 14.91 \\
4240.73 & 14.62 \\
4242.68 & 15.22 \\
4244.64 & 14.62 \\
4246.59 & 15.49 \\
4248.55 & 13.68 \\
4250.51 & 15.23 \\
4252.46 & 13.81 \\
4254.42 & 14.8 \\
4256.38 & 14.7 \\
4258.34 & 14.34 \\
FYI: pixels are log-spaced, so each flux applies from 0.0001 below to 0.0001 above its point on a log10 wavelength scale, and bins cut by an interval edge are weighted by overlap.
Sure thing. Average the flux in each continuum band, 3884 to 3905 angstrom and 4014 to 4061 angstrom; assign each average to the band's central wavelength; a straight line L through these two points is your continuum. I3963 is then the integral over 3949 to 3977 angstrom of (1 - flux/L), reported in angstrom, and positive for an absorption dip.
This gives 5.0 angstrom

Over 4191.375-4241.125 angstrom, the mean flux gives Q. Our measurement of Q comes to 14.2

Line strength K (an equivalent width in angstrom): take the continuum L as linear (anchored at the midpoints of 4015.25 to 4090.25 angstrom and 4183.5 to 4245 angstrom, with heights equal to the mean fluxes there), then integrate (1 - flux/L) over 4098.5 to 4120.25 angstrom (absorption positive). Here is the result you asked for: 3.5 angstrom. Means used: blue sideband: 13.8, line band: 11.7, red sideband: 14.2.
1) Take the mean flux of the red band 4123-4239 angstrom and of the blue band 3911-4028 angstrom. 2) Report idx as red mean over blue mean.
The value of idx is 1.18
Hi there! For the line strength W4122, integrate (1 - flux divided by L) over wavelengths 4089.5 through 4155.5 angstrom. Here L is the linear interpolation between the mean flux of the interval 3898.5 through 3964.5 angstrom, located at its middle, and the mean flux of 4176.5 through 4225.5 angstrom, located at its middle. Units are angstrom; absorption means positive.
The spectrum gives 1.7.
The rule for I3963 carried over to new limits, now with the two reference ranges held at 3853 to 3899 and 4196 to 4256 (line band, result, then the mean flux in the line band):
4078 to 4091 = -0.7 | 13.6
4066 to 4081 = -0.9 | 13.5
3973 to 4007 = -2.0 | 12.7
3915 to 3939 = 2.3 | 10.3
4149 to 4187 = 0.4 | 13.6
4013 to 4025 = -1.8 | 14.1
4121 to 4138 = -0.4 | 13.6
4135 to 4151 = -0.6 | 14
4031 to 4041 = -1.2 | 14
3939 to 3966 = 0.7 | 11.3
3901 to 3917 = -1.3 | 12.1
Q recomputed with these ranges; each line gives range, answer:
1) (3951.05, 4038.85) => 12.4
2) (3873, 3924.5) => 10.8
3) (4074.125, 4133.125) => 12.7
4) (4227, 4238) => 14.1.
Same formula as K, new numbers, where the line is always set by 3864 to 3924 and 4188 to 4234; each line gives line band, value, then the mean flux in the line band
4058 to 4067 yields -0.6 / 13.5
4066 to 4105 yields 0.8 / 12.7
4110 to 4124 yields 0.5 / 12.8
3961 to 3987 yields 5.3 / 9.45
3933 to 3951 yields 1.1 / 10.8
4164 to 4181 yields 0.8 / 13.2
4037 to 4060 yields -3.1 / 14.3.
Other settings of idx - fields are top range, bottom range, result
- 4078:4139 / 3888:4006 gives 1.15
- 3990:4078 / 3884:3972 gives 1.33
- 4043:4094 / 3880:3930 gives 1.27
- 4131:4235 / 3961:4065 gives 1.08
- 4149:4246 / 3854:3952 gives 1.26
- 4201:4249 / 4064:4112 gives 1.14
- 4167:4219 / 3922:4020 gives 1.20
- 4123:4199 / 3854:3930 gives 1.23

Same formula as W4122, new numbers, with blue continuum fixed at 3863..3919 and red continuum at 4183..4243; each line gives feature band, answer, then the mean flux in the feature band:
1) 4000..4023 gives -4.0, 14.3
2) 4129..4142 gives -0.3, 13.7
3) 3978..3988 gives -0.2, 12.2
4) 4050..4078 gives -2.3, 13.7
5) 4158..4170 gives 0.0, 13.6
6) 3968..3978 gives 2.8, 8.46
